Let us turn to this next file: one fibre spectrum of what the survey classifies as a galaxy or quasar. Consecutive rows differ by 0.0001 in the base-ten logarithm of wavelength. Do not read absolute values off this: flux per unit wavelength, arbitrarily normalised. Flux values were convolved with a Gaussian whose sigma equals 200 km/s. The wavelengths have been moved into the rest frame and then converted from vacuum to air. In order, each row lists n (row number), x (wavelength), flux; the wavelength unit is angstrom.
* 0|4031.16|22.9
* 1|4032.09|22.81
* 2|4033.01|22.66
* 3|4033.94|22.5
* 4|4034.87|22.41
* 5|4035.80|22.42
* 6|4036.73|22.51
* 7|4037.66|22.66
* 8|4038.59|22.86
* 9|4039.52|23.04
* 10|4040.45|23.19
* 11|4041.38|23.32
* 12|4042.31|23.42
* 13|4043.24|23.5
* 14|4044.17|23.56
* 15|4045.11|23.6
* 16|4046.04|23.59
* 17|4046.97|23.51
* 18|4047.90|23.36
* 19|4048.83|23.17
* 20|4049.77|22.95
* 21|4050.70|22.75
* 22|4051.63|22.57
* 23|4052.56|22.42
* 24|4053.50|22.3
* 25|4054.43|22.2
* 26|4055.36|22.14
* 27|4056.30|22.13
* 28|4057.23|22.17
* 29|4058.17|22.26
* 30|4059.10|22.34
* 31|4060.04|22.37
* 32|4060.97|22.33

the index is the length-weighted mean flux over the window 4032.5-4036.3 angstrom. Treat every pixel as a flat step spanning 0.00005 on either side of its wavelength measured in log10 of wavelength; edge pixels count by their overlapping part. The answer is 22.5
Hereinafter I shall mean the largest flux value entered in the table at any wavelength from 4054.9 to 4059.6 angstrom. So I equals 22.34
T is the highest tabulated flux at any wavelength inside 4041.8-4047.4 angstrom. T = 23.6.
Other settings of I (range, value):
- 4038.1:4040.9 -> 23.19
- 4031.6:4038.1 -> 22.81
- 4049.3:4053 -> 22.95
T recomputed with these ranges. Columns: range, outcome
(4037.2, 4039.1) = 22.86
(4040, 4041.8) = 23.32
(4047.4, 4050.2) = 23.36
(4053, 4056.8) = 22.3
